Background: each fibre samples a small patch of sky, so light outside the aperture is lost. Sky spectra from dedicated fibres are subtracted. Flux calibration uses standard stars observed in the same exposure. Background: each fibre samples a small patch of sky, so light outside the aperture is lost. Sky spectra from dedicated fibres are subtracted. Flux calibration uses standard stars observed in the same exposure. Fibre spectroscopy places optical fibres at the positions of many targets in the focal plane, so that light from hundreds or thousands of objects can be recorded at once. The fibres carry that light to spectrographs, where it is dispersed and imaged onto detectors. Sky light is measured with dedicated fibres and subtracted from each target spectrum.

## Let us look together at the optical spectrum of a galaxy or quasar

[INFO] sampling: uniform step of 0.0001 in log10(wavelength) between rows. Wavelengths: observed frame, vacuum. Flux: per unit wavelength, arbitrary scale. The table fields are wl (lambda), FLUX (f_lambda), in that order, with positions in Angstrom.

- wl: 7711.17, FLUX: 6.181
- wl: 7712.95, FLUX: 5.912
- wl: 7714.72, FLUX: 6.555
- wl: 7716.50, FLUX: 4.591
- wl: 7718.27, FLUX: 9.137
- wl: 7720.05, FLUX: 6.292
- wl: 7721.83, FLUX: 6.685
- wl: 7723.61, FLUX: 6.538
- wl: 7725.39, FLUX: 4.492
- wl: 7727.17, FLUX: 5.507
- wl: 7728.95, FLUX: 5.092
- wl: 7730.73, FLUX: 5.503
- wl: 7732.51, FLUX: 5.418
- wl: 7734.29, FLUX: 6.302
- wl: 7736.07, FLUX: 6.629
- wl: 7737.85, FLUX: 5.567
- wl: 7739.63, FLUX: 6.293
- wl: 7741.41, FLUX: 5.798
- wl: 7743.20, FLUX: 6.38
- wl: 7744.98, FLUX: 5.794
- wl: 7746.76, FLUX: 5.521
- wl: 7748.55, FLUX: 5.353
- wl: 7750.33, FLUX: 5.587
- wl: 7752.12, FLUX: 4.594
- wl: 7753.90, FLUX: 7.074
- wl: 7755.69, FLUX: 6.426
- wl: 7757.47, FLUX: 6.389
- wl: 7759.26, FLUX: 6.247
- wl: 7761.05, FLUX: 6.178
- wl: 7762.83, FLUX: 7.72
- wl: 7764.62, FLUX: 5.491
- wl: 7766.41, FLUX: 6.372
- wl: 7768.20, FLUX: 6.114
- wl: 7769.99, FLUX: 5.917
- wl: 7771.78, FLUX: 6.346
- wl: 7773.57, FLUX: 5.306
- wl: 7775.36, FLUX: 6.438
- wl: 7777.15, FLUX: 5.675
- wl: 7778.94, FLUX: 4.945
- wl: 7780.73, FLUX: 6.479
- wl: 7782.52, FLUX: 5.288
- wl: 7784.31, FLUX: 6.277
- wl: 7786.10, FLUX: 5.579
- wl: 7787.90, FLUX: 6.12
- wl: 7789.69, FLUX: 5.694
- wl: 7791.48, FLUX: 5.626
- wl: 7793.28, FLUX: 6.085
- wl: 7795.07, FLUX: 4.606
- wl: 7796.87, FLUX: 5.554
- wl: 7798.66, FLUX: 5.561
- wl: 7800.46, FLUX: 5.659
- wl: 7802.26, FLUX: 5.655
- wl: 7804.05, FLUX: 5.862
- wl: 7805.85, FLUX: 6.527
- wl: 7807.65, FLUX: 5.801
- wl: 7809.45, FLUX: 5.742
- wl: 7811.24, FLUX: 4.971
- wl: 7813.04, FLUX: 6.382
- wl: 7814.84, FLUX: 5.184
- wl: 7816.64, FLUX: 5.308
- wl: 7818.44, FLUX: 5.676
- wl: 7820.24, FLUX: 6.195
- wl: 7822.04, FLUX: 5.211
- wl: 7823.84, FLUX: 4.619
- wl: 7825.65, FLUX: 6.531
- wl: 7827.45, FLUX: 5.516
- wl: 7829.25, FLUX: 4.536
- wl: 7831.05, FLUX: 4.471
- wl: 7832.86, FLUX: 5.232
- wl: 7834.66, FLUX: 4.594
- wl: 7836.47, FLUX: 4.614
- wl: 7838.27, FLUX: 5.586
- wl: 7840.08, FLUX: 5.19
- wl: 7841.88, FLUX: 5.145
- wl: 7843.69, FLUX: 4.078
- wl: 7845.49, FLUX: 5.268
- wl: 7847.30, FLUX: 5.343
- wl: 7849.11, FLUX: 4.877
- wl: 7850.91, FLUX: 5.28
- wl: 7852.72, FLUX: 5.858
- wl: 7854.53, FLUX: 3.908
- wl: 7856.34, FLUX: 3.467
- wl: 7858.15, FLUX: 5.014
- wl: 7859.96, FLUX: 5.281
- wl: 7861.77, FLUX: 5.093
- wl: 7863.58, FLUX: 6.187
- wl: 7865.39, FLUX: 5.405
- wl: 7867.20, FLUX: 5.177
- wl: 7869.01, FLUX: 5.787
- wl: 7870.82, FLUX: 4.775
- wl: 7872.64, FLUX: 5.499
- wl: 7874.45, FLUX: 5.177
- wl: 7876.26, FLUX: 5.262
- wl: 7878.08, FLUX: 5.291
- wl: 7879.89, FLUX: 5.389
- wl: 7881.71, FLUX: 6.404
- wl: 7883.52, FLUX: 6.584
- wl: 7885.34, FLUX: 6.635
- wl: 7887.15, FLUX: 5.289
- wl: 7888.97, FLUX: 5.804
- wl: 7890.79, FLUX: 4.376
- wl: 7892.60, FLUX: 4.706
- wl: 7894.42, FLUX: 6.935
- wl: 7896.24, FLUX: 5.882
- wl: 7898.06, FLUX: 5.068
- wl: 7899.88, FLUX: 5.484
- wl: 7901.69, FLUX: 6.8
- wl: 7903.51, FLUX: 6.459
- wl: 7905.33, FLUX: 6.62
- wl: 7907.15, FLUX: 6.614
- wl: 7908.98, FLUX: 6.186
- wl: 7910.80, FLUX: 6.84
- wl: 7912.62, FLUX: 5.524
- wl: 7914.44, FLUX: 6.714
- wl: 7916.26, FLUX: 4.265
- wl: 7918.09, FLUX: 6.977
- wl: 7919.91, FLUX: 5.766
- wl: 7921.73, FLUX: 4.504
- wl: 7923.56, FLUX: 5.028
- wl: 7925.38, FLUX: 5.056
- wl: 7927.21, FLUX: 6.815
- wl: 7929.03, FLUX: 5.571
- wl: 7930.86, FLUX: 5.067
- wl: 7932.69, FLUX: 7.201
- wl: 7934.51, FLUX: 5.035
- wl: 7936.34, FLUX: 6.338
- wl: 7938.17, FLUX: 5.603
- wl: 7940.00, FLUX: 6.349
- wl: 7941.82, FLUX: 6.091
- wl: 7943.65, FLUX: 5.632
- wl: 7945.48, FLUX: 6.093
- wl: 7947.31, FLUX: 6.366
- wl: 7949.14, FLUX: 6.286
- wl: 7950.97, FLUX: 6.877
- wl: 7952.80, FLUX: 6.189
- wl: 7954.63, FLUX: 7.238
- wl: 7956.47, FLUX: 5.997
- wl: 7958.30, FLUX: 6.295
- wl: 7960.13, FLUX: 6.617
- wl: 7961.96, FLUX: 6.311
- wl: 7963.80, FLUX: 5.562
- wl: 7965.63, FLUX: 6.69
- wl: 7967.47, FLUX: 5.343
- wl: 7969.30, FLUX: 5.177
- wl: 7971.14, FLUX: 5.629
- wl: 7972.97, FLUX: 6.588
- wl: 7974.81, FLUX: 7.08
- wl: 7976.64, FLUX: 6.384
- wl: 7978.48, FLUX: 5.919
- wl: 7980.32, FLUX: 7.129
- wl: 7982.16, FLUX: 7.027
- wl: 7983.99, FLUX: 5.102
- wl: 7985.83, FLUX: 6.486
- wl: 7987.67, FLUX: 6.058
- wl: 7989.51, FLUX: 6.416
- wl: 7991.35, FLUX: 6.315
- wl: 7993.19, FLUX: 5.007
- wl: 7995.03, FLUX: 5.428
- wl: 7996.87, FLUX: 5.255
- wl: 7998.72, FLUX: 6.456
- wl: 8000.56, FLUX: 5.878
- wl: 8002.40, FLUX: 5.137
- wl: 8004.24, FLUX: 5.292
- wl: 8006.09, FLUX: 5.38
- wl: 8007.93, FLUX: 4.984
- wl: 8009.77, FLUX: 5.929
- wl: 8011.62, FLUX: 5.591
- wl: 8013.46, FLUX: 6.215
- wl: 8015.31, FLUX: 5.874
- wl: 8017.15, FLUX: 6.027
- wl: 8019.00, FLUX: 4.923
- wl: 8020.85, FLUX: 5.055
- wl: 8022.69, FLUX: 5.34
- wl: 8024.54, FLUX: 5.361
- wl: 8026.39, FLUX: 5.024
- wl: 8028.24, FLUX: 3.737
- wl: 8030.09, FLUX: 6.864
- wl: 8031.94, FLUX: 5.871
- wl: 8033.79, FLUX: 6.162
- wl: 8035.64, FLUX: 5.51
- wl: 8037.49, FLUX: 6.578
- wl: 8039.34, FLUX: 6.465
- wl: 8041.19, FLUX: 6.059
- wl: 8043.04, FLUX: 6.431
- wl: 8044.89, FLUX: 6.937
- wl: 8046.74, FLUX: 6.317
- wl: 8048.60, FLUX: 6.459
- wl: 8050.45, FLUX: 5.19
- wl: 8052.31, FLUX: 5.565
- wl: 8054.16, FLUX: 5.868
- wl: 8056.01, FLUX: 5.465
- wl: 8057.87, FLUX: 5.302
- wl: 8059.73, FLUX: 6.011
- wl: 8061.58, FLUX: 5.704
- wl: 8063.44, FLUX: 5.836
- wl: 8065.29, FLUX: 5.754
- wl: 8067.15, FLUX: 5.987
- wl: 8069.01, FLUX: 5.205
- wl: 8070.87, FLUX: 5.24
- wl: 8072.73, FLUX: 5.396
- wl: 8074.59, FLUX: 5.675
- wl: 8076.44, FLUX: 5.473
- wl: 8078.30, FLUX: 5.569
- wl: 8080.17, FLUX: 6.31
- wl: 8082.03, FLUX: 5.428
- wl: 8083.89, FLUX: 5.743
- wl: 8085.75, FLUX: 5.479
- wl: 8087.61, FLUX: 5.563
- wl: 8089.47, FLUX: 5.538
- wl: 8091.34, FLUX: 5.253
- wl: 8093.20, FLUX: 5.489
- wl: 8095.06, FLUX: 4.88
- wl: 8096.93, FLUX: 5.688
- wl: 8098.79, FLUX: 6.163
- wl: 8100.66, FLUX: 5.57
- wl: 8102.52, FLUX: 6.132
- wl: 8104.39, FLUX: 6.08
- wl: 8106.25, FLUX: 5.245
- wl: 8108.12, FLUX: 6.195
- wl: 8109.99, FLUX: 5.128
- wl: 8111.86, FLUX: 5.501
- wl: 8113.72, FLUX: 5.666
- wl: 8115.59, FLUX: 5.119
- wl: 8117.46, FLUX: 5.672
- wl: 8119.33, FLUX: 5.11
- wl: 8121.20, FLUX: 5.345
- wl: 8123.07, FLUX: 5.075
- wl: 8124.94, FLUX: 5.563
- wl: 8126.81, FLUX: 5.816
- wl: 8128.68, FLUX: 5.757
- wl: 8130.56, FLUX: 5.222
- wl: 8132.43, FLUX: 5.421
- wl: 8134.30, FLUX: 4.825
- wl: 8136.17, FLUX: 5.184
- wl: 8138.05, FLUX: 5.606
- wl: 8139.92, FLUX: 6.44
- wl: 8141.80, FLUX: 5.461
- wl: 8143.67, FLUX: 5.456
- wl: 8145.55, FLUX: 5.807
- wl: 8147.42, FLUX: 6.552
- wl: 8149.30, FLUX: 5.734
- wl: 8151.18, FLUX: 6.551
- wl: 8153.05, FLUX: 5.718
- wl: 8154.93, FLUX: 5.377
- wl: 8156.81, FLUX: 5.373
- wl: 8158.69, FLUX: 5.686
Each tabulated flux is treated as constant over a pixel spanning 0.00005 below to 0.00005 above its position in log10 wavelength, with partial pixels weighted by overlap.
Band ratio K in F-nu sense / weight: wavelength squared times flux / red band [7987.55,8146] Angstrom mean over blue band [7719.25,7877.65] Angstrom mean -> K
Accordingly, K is 1.08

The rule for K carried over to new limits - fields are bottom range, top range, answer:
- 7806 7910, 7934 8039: 1.12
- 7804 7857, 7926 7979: 1.21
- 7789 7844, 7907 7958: 1.14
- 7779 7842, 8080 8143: 1.08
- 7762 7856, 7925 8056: 1.13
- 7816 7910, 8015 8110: 1.11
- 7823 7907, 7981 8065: 1.12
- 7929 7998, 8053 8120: 0.95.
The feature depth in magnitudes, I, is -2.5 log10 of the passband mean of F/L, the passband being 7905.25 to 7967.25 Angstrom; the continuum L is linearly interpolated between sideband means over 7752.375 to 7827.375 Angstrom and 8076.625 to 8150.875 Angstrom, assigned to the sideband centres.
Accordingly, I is -0.06 mag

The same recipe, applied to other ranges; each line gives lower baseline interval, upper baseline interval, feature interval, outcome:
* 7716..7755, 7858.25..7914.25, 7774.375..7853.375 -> 0.07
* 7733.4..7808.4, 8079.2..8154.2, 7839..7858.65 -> 0.20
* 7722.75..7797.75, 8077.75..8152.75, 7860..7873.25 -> 0.07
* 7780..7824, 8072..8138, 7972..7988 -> -0.15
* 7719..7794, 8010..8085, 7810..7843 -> 0.12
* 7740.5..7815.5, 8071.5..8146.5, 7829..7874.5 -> 0.15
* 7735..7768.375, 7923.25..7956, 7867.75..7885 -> 0.09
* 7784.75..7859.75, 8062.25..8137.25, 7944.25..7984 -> -0.16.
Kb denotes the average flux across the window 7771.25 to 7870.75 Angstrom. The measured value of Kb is 5.41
